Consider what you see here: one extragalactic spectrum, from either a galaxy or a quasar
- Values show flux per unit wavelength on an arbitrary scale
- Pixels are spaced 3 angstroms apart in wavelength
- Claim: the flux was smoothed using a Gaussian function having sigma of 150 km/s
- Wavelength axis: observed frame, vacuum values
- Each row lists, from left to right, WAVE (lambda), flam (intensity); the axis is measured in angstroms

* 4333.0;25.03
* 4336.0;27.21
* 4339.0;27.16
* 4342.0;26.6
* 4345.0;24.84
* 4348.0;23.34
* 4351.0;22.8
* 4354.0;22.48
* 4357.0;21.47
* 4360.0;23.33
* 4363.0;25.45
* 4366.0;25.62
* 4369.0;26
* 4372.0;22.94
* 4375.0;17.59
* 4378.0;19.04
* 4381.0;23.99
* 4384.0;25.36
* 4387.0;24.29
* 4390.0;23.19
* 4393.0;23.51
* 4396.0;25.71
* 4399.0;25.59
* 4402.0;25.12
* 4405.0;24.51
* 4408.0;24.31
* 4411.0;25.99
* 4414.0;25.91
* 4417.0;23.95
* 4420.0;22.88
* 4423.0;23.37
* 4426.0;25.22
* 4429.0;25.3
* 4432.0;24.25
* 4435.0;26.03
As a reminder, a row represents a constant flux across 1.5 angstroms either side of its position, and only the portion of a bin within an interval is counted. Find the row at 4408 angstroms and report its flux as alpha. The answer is 24.31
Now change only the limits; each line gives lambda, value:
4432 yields 24.25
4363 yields 25.45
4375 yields 17.59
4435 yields 26.03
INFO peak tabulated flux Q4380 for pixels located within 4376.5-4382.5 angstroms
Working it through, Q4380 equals 23.99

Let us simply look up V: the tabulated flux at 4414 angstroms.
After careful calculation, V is 25.91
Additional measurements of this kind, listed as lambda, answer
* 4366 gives 25.62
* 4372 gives 22.94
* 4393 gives 23.51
